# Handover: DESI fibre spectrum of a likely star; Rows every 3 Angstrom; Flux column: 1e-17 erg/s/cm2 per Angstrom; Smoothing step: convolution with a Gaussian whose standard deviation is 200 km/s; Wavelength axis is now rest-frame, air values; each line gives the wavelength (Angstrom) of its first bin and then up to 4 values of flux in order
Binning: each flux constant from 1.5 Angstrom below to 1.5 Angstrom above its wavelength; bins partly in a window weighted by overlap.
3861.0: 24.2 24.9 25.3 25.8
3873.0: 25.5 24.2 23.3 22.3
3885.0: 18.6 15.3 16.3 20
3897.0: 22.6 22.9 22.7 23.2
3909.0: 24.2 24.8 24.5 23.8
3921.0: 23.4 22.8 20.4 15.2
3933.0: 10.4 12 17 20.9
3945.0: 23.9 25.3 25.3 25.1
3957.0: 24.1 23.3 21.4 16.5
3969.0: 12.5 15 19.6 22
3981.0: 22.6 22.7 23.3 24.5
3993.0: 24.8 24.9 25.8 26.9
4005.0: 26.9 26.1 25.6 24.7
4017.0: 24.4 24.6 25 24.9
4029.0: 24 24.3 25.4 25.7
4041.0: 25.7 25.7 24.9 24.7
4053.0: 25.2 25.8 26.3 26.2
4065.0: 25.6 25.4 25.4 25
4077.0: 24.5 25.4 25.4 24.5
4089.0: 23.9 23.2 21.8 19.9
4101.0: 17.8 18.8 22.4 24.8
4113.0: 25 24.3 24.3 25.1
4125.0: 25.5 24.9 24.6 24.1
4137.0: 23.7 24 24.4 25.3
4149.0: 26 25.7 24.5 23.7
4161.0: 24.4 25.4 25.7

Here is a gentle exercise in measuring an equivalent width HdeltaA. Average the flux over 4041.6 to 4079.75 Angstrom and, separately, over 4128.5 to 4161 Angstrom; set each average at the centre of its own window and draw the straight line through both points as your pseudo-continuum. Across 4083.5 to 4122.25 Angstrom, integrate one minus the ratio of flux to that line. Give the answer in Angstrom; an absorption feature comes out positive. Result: 3.49 Angstrom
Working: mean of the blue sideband 25.4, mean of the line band 22.7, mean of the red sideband 24.6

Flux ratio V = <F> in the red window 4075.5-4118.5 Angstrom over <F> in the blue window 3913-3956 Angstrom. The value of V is 1.1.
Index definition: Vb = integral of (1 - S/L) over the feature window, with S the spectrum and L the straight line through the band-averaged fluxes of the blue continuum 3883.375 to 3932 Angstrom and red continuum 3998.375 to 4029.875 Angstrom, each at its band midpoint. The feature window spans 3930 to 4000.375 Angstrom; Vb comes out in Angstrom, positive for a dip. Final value 7.9 Angstrom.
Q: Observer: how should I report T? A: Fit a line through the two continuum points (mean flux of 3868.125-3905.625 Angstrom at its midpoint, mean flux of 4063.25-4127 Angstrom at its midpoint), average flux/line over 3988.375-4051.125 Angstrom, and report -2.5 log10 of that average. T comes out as -0.10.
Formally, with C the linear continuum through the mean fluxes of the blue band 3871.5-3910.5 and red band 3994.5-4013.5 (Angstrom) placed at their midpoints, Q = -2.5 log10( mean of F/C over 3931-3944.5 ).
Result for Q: 0.434 mag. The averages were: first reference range 21.6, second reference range 26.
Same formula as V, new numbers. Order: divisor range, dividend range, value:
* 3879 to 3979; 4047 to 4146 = 1.17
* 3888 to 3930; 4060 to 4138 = 1.09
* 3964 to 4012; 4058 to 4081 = 1.13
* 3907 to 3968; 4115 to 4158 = 1.17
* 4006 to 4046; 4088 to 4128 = 0.91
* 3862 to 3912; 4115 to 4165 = 1.10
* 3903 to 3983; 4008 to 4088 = 1.21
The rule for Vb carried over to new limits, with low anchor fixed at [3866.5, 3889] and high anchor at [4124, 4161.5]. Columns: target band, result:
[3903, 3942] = 4.5 Angstrom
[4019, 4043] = -1.2 Angstrom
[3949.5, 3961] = -0.7 Angstrom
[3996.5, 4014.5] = -1.9 Angstrom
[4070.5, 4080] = -0.3 Angstrom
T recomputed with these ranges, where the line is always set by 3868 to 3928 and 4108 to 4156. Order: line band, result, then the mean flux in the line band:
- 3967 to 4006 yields 0.05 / 22.3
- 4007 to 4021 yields -0.07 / 25.1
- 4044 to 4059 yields -0.06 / 25.3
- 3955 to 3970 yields 0.15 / 20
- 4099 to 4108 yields 0.24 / 19.5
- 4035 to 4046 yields -0.08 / 25.6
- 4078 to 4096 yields 0.01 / 24.1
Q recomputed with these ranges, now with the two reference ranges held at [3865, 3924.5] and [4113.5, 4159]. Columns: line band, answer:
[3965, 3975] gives 0.45 mag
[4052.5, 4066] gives -0.08 mag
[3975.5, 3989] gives 0.04 mag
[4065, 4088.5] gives -0.04 mag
